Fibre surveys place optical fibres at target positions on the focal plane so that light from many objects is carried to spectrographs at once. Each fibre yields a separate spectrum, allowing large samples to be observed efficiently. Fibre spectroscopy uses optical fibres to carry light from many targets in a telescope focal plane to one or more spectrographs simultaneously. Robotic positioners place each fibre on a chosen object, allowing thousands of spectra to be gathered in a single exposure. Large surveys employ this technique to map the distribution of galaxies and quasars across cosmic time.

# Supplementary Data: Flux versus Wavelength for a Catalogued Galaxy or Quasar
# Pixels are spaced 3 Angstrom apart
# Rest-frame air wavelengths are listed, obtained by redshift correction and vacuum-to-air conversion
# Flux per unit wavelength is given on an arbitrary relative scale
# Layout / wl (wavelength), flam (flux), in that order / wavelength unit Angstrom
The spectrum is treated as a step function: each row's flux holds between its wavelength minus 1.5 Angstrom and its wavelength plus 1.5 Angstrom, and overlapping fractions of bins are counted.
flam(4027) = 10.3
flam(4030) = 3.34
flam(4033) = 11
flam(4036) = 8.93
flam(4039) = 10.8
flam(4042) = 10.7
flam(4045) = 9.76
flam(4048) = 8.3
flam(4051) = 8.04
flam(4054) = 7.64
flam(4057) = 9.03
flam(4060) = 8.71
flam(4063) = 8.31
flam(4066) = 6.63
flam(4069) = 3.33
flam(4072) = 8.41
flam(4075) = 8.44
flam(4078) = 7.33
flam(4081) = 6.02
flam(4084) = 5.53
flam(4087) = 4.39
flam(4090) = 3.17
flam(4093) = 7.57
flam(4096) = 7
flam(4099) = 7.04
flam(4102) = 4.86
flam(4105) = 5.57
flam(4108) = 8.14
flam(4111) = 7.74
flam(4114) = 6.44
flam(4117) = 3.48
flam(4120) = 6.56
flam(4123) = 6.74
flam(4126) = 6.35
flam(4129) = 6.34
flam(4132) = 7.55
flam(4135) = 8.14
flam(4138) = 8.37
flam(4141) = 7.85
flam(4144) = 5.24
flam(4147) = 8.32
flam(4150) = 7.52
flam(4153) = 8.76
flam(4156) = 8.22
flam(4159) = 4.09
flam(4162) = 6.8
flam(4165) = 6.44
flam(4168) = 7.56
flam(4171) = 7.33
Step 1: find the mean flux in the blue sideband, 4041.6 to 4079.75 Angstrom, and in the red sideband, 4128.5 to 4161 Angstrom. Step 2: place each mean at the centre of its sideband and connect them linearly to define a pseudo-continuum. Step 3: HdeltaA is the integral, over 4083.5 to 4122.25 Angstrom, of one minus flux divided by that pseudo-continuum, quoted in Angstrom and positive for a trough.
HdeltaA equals 8.4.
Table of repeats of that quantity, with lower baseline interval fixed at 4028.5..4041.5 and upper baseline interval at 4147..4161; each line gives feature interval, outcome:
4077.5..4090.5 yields 4.51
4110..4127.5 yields 3.44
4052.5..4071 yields 2.36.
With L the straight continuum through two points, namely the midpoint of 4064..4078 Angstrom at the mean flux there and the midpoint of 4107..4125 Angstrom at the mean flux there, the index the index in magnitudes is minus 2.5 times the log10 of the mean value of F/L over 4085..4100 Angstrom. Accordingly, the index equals 0.15 mag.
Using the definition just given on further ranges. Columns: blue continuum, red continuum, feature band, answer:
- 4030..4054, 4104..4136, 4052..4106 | 0.200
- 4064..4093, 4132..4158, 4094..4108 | 0.037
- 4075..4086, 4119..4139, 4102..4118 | 0.108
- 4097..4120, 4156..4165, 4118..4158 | -0.187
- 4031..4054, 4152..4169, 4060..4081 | 0.230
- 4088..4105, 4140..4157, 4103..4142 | -0.013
